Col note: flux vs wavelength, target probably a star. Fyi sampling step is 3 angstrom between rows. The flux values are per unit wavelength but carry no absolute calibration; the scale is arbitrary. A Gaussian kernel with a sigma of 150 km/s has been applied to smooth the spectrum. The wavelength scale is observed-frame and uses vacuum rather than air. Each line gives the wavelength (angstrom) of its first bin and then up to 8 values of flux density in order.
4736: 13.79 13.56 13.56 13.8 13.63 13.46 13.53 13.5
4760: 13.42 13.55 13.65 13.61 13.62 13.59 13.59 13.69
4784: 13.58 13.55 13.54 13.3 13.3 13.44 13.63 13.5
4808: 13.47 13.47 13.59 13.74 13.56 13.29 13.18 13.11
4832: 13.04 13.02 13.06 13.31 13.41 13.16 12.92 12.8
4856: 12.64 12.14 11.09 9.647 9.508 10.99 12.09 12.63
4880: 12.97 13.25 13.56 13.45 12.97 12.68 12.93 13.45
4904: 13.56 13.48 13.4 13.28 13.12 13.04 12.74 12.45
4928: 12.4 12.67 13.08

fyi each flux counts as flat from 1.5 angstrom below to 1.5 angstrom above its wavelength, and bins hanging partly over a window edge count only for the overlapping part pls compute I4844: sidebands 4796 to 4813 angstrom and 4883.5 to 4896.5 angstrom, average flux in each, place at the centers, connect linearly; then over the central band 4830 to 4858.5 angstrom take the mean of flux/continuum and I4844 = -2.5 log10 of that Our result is 0.03 mag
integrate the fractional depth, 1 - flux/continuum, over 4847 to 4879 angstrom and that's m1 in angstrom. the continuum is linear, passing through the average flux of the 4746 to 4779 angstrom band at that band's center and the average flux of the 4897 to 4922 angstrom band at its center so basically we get 3.9 angstrom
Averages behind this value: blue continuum 13.6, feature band 11.7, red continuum 13.3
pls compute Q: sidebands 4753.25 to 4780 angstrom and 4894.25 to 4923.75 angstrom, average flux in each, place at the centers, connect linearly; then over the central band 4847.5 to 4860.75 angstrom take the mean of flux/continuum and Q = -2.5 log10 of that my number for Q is 0.06 mag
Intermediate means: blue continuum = 13.6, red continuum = 13.2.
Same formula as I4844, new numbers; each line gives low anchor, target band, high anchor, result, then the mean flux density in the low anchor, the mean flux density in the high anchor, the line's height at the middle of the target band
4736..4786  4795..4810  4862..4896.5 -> -0.03 mag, 13.6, 12.1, 13.1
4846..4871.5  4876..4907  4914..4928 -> -0.08 mag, 11.7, 12.8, 12.3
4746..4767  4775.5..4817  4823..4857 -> -0.02 mag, 13.5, 13.1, 13.3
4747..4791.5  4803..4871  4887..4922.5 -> 0.05 mag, 13.6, 13.2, 13.4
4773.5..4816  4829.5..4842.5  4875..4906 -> 0.02 mag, 13.5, 13.1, 13.4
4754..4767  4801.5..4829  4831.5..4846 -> -0.02 mag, 13.5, 13.2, 13.3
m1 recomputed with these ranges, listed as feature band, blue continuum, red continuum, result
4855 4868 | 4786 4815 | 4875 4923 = 2.1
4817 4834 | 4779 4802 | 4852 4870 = -1.2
